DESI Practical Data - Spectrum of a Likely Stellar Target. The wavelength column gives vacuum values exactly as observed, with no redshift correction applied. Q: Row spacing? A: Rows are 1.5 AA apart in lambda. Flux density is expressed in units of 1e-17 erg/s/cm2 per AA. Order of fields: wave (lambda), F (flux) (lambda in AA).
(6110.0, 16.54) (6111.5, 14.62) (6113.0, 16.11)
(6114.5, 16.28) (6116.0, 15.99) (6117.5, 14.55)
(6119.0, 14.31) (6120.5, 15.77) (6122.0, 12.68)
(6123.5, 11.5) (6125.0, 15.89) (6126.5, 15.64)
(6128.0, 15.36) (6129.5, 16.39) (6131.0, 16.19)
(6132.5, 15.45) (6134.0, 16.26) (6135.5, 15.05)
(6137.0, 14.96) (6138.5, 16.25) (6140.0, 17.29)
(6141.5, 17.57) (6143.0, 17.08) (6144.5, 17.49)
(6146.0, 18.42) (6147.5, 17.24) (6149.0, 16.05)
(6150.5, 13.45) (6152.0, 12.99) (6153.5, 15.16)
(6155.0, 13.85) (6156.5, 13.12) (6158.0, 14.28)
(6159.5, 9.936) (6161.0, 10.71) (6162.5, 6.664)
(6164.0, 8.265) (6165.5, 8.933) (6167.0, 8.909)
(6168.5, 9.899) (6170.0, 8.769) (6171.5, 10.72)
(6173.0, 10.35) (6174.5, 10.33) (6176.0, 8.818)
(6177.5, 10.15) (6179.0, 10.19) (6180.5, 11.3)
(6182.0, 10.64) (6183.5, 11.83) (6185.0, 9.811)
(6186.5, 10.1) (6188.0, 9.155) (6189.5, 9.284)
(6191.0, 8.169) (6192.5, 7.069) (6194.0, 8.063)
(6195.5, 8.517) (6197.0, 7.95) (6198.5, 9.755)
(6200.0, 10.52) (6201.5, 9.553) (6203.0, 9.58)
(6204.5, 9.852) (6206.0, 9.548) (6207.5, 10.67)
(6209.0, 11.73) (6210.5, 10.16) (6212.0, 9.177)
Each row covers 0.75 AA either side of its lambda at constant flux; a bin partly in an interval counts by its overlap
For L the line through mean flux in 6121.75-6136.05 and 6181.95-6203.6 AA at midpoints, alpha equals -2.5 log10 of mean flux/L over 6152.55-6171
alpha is 0.138 mag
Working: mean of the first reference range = 15.1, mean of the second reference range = 9.29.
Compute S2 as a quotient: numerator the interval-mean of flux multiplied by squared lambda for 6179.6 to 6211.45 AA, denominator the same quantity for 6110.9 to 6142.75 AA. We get 0.6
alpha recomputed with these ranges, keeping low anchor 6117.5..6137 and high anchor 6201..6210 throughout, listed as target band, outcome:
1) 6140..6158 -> -0.15 mag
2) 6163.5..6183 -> 0.23 mag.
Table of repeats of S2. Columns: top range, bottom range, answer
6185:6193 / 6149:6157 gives 0.65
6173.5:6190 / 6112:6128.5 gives 0.70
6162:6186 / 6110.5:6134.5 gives 0.65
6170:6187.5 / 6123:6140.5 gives 0.67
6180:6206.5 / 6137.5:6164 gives 0.67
